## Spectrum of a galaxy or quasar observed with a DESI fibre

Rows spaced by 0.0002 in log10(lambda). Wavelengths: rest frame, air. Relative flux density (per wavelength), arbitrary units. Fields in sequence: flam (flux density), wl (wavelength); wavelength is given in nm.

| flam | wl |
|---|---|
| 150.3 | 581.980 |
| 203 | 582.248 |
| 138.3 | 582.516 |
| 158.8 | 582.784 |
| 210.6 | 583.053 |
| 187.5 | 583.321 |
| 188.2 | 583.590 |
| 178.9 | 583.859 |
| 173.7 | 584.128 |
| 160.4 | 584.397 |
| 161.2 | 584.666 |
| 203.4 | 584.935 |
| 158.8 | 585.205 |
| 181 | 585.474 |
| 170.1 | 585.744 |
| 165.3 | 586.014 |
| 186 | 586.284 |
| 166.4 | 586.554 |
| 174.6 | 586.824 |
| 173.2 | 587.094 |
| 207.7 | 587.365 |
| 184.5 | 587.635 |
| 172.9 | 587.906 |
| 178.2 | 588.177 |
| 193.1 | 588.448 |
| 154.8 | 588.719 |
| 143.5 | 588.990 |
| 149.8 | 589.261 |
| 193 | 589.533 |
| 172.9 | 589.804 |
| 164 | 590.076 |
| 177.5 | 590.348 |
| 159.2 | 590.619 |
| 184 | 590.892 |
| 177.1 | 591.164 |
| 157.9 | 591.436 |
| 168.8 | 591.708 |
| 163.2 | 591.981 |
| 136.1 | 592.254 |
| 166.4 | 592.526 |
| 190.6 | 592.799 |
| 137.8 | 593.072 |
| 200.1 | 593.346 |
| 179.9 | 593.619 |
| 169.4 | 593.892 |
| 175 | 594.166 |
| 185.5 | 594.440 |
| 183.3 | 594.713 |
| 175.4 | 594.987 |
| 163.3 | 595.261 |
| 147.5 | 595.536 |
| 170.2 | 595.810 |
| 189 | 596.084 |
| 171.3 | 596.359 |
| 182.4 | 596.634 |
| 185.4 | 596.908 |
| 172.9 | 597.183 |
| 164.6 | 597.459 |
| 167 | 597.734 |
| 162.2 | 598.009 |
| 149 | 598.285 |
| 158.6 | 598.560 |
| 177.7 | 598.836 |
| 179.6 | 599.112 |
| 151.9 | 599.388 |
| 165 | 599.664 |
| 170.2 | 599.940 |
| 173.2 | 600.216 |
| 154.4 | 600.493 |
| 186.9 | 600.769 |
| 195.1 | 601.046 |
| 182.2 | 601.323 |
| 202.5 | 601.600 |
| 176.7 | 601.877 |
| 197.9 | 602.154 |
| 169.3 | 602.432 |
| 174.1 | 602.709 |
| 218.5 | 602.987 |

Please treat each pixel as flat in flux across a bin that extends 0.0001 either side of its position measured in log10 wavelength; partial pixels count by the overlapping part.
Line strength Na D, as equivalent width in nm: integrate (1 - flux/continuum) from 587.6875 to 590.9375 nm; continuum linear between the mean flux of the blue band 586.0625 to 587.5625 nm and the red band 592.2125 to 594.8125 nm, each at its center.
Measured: 0.14 nm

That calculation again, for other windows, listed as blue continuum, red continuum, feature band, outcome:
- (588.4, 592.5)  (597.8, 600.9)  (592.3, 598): -0.239 nm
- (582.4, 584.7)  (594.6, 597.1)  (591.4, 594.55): 0.083 nm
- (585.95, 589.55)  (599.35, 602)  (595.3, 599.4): 0.164 nm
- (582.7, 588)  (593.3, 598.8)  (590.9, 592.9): 0.093 nm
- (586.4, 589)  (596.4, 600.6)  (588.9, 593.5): 0.164 nm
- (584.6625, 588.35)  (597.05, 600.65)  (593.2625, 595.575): -0.085 nm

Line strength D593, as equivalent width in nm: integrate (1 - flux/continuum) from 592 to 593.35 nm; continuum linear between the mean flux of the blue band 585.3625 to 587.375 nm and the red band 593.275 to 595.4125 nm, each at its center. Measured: 0.11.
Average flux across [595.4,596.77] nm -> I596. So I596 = 172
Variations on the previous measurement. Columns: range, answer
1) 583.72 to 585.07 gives 176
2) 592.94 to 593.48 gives 169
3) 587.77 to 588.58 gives 181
